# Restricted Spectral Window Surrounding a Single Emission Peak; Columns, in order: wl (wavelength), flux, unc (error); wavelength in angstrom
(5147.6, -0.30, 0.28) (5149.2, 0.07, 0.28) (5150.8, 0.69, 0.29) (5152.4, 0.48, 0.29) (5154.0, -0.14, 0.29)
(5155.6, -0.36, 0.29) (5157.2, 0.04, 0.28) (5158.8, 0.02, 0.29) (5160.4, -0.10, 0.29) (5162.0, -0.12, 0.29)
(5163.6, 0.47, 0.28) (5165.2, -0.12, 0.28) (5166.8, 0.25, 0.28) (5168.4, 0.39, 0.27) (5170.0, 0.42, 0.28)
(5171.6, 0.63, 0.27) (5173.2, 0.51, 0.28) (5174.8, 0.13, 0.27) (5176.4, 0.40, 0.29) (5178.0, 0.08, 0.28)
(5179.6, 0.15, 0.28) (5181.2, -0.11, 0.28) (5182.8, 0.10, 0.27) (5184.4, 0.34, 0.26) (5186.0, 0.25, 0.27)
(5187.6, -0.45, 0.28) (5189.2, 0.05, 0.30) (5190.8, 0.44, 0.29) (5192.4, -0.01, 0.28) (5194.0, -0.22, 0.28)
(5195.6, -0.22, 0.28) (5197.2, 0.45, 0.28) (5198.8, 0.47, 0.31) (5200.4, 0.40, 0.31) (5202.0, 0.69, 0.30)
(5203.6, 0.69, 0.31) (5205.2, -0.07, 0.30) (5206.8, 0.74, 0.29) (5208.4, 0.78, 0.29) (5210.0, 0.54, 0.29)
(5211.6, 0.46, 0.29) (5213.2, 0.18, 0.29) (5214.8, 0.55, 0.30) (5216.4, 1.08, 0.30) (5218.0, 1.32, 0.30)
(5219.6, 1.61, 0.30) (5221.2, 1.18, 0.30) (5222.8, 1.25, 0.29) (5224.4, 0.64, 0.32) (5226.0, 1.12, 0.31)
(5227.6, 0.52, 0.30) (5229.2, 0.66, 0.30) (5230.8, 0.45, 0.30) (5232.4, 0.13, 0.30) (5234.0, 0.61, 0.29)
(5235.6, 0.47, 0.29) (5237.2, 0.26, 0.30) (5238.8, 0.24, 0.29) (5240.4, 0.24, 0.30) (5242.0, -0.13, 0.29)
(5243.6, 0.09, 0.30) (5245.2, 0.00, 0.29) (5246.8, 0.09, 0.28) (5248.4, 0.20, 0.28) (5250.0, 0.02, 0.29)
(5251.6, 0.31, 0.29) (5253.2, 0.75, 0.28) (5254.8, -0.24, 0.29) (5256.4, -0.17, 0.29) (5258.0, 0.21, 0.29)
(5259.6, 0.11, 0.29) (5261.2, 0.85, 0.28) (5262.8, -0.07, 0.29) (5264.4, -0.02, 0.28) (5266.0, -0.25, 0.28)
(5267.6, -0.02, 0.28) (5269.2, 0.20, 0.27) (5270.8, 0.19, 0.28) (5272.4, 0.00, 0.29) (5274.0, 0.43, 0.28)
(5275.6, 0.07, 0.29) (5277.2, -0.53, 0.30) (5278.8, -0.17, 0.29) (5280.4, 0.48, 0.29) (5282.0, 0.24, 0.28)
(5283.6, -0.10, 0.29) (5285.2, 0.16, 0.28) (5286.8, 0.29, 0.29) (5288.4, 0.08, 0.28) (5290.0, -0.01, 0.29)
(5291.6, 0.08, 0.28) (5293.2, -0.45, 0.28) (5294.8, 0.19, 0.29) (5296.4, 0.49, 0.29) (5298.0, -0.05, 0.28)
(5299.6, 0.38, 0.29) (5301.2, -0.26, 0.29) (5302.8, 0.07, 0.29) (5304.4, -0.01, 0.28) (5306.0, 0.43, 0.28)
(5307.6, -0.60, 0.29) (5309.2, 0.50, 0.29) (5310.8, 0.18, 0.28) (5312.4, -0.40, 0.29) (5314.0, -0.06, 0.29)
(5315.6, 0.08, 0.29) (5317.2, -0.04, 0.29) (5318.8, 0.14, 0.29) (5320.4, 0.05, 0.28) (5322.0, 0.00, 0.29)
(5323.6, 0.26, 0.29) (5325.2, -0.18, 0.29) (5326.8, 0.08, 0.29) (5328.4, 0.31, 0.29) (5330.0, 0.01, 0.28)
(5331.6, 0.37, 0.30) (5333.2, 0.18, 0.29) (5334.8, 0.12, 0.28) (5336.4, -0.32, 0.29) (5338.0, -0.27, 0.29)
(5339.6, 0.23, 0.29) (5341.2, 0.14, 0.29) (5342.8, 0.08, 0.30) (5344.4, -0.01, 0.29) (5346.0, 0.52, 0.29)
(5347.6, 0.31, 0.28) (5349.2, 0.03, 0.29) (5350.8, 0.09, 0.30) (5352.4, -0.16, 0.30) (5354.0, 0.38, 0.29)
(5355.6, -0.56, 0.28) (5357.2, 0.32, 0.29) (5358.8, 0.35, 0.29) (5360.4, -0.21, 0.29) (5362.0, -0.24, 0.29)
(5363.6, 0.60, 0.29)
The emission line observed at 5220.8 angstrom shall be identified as C IV 1549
